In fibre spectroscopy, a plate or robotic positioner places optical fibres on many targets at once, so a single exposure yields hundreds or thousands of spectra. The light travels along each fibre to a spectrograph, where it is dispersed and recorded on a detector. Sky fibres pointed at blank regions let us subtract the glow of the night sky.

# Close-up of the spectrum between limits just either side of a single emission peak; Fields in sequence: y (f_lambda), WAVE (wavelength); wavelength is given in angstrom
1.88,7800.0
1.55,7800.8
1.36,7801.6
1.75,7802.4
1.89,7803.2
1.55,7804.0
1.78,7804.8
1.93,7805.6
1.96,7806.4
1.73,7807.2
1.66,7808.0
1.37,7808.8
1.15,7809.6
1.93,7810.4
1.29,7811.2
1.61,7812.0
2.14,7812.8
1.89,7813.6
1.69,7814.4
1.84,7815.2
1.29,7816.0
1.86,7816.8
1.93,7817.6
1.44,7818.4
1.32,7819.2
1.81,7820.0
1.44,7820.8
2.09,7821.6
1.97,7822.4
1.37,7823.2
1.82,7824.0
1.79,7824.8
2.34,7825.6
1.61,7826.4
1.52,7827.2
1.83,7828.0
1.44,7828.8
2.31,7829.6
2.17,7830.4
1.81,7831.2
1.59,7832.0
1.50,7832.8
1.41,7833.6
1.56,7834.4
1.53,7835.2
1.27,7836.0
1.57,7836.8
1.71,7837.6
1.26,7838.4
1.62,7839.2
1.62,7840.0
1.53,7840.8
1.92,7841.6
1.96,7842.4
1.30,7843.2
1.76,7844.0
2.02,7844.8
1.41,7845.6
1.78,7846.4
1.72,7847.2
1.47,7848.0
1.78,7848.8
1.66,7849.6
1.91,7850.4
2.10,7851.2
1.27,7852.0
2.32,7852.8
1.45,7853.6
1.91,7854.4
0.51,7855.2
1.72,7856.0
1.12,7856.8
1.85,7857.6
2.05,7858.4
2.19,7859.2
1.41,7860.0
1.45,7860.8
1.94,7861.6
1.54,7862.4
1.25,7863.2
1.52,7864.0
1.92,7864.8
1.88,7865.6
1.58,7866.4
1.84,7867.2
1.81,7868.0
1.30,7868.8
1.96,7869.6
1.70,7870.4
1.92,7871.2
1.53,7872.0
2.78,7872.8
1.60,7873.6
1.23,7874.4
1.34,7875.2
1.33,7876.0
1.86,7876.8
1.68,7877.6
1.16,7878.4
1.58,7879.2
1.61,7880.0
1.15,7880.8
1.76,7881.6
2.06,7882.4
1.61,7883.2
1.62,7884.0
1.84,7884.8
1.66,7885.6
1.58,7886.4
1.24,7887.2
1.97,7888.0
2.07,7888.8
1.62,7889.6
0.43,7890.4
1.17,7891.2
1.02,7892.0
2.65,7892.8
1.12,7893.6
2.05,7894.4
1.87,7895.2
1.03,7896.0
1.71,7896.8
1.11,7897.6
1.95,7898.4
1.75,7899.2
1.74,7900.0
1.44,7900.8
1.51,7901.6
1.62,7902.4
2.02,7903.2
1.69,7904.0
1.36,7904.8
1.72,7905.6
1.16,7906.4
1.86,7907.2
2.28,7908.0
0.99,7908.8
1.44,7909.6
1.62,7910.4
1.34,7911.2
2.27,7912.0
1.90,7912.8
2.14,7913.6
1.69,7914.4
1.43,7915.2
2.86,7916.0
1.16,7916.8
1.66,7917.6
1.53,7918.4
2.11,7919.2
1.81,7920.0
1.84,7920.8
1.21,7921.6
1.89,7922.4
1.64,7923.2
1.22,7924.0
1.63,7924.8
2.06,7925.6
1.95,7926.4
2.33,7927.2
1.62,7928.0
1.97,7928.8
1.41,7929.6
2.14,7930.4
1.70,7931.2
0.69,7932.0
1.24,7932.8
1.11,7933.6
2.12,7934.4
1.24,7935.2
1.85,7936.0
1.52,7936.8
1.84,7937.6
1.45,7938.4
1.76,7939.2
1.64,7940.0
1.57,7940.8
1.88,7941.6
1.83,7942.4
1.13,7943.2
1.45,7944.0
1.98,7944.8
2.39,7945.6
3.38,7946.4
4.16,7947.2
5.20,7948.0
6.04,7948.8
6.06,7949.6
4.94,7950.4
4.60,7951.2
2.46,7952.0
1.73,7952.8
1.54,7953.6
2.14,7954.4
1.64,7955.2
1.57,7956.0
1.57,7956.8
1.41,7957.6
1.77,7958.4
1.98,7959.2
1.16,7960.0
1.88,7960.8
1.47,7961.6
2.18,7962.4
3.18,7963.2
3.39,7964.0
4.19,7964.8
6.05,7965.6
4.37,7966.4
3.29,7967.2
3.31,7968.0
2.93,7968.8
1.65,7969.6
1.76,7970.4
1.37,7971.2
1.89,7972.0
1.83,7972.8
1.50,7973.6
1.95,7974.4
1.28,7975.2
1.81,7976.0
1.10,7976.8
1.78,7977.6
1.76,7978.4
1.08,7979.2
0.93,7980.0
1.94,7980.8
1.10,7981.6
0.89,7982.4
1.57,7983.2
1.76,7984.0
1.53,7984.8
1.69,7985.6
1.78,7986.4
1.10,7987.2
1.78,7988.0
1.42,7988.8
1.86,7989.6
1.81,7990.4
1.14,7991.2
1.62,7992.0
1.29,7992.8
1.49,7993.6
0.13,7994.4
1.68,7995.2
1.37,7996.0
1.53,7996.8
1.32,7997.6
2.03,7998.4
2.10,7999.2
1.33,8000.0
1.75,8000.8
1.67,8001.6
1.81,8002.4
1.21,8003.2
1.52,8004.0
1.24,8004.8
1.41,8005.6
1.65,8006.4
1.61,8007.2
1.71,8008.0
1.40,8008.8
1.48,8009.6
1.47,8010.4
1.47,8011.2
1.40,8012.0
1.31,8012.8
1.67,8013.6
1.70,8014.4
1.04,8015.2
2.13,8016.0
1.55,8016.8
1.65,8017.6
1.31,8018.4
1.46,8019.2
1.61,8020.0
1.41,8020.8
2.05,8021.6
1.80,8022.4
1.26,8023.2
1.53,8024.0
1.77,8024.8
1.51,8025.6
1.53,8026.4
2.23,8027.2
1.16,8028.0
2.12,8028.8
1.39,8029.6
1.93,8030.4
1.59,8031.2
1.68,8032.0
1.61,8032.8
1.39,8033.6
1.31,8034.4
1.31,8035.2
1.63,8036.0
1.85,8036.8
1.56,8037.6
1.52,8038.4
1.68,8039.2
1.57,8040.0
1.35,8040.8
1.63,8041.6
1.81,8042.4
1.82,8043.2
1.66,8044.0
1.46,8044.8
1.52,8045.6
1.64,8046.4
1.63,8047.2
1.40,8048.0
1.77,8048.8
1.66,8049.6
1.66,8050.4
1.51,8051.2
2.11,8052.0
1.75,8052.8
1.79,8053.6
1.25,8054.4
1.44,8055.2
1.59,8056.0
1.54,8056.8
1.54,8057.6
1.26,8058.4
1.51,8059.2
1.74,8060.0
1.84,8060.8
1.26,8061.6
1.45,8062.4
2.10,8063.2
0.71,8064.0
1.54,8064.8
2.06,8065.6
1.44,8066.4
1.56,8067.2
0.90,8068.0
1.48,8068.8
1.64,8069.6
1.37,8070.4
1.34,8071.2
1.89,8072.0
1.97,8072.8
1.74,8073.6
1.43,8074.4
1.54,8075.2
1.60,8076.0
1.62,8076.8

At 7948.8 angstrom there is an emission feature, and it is [S II]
